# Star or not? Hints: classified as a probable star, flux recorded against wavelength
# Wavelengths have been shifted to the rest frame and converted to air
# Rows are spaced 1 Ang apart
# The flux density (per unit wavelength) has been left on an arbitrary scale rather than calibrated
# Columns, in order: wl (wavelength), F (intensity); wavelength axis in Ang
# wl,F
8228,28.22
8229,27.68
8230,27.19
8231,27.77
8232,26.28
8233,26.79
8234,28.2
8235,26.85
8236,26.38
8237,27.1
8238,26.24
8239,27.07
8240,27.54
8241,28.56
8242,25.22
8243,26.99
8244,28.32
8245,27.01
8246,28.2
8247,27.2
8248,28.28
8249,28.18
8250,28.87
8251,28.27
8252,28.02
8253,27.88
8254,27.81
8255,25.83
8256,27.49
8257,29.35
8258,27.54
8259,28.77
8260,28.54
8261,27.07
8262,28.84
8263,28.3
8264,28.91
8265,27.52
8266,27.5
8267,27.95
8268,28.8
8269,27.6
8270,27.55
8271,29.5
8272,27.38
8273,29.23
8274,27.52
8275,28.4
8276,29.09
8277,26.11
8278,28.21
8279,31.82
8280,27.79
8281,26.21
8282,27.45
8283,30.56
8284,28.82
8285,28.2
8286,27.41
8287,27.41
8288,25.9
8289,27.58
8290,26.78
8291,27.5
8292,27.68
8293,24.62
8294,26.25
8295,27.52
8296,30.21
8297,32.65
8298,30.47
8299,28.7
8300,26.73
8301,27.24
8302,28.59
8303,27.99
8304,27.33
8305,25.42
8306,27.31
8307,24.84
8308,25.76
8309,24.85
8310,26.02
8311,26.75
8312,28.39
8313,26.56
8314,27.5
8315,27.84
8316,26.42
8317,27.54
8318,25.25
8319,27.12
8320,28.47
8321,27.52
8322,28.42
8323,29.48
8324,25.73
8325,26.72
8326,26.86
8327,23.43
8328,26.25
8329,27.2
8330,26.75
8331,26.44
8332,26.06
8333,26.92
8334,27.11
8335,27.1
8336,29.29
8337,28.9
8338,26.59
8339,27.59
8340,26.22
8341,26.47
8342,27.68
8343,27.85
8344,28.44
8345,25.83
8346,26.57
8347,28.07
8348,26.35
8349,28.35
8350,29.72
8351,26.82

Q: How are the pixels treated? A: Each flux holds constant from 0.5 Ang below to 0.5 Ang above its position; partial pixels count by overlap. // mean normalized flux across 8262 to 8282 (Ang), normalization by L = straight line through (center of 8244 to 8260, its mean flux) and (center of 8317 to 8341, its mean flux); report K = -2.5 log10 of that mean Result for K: -0.018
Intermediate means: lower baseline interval 27.9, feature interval 28.2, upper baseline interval 27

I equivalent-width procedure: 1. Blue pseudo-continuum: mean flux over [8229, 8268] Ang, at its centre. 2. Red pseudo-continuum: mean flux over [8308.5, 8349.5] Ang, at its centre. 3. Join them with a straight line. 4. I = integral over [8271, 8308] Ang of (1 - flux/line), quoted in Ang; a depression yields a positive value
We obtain -0.7 Ang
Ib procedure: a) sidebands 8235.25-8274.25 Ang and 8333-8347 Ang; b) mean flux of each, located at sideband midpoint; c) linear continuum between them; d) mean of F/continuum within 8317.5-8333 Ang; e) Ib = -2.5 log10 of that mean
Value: 0.026 mag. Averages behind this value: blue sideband 27.8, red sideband 27.4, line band 26.8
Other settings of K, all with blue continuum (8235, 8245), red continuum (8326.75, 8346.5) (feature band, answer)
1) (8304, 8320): 0.016 mag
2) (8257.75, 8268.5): -0.045 mag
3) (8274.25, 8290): -0.040 mag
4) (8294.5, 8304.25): -0.069 mag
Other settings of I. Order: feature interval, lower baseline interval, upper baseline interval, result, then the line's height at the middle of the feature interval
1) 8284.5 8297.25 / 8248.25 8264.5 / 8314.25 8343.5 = 0.02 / 27.6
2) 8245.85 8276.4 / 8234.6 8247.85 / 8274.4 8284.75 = -0.31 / 27.8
